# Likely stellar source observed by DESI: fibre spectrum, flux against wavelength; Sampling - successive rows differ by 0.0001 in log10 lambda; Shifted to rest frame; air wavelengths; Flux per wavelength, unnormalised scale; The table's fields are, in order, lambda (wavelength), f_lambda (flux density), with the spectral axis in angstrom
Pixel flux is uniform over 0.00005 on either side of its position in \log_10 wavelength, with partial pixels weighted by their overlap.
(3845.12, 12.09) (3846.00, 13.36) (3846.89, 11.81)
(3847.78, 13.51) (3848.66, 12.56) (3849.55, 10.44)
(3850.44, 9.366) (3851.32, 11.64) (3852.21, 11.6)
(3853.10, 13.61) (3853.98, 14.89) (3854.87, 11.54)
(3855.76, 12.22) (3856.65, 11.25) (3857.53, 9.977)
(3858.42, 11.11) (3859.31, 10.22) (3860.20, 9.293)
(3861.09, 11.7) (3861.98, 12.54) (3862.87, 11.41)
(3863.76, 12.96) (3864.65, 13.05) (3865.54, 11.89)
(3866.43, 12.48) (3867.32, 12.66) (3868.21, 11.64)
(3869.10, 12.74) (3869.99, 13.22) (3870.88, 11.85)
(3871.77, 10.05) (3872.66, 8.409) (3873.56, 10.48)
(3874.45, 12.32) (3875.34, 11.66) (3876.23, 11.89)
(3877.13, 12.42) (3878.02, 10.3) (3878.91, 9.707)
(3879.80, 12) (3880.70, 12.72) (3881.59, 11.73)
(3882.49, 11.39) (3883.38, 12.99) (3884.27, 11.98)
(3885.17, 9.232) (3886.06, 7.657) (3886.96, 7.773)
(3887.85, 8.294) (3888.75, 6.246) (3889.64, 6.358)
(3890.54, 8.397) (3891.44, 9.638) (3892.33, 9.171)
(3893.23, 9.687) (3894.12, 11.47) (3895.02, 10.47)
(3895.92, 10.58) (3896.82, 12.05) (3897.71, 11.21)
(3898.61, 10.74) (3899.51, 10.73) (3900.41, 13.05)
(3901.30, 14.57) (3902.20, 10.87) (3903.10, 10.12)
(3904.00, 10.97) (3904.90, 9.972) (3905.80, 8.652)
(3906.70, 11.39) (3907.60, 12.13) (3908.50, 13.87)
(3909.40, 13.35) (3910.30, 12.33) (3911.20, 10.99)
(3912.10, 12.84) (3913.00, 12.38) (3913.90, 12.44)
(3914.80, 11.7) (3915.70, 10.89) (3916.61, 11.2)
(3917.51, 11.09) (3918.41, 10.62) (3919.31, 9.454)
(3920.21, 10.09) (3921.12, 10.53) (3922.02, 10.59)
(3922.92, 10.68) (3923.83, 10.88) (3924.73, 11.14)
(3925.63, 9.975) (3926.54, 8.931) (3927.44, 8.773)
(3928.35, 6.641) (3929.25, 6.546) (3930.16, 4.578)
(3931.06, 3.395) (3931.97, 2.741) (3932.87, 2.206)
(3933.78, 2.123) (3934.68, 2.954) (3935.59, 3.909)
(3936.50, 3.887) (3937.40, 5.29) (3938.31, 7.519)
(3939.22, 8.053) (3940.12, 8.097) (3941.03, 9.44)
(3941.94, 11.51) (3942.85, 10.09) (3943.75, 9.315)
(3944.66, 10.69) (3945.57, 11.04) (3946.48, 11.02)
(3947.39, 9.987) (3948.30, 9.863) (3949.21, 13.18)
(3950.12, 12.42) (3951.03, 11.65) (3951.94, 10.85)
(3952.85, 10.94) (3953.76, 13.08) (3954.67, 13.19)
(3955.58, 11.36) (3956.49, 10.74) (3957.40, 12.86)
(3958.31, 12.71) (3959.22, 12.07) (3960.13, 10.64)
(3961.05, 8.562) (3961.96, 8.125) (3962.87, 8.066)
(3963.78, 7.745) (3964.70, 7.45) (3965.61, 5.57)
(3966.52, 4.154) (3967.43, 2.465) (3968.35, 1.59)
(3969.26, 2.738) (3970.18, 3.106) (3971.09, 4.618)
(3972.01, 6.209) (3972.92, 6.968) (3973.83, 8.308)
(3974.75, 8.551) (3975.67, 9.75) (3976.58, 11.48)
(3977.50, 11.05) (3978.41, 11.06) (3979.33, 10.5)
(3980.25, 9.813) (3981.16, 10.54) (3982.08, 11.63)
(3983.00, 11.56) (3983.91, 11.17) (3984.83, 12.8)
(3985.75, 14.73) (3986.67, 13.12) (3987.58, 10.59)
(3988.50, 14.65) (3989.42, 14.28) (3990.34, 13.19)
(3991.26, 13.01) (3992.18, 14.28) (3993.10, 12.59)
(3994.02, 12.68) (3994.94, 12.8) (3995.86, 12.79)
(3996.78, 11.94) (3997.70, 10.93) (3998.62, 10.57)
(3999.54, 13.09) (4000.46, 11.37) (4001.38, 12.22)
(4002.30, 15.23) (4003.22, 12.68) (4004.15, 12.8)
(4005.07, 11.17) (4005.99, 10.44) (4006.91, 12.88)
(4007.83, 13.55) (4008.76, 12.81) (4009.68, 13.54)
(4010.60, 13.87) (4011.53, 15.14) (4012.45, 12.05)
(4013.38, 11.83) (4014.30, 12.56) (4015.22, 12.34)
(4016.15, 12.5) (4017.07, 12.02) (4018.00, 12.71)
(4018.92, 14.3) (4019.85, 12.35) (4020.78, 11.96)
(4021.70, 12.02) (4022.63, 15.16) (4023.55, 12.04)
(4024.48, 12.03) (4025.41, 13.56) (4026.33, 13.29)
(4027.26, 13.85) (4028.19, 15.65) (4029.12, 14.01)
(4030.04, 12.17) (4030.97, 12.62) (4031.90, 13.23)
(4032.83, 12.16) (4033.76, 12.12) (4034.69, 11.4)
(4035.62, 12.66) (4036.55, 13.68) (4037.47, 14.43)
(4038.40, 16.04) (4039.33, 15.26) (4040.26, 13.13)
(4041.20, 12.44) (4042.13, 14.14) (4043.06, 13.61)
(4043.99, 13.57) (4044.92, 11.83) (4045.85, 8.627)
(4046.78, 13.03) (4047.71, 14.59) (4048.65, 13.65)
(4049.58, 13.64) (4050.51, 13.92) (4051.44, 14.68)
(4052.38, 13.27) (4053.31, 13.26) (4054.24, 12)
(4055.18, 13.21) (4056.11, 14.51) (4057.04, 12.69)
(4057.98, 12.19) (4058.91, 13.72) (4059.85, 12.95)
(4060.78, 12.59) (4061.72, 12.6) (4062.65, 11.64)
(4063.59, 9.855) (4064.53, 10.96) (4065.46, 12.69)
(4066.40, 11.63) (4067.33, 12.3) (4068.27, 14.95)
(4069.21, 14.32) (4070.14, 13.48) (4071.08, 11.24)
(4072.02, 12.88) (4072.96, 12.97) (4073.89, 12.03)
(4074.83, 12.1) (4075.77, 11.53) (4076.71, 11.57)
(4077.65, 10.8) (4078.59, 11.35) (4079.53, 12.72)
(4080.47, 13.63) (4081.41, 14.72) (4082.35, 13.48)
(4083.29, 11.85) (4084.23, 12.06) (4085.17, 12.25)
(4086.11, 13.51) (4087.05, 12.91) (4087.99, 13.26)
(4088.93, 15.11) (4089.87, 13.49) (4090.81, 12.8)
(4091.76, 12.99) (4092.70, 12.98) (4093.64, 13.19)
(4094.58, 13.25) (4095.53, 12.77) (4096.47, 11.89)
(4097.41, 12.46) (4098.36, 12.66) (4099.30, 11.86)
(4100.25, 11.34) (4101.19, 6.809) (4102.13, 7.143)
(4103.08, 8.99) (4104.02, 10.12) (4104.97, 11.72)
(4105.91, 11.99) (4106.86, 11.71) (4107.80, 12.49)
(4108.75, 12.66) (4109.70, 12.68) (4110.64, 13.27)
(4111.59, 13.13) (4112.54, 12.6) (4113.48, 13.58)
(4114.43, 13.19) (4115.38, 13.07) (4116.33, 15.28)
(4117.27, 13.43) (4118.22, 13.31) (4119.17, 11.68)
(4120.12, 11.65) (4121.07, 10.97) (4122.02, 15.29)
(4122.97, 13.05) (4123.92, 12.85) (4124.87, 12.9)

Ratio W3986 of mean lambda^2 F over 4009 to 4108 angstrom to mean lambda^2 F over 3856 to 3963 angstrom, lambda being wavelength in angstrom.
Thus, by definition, 1.34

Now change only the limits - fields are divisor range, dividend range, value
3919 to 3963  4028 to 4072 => 1.52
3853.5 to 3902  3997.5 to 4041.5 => 1.26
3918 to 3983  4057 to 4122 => 1.55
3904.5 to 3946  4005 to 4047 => 1.51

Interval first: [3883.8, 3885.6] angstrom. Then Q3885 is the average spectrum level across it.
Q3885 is 10.6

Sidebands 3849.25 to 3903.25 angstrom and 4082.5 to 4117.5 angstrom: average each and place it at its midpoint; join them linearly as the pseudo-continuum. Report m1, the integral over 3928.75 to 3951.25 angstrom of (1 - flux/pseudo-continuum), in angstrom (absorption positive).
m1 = 7.50 angstrom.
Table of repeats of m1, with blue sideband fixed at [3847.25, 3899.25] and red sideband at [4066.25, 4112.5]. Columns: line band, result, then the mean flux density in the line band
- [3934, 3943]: 3.6 angstrom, 6.85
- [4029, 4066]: -2.7 angstrom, 13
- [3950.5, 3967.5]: 2.6 angstrom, 9.77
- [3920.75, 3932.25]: 3.2 angstrom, 8.17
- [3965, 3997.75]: 5.0 angstrom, 9.91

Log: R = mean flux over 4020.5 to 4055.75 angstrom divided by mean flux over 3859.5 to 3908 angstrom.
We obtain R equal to 1.2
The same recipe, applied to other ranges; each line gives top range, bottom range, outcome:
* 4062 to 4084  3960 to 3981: 1.69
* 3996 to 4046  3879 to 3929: 1.21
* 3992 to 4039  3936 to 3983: 1.42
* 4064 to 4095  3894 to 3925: 1.13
